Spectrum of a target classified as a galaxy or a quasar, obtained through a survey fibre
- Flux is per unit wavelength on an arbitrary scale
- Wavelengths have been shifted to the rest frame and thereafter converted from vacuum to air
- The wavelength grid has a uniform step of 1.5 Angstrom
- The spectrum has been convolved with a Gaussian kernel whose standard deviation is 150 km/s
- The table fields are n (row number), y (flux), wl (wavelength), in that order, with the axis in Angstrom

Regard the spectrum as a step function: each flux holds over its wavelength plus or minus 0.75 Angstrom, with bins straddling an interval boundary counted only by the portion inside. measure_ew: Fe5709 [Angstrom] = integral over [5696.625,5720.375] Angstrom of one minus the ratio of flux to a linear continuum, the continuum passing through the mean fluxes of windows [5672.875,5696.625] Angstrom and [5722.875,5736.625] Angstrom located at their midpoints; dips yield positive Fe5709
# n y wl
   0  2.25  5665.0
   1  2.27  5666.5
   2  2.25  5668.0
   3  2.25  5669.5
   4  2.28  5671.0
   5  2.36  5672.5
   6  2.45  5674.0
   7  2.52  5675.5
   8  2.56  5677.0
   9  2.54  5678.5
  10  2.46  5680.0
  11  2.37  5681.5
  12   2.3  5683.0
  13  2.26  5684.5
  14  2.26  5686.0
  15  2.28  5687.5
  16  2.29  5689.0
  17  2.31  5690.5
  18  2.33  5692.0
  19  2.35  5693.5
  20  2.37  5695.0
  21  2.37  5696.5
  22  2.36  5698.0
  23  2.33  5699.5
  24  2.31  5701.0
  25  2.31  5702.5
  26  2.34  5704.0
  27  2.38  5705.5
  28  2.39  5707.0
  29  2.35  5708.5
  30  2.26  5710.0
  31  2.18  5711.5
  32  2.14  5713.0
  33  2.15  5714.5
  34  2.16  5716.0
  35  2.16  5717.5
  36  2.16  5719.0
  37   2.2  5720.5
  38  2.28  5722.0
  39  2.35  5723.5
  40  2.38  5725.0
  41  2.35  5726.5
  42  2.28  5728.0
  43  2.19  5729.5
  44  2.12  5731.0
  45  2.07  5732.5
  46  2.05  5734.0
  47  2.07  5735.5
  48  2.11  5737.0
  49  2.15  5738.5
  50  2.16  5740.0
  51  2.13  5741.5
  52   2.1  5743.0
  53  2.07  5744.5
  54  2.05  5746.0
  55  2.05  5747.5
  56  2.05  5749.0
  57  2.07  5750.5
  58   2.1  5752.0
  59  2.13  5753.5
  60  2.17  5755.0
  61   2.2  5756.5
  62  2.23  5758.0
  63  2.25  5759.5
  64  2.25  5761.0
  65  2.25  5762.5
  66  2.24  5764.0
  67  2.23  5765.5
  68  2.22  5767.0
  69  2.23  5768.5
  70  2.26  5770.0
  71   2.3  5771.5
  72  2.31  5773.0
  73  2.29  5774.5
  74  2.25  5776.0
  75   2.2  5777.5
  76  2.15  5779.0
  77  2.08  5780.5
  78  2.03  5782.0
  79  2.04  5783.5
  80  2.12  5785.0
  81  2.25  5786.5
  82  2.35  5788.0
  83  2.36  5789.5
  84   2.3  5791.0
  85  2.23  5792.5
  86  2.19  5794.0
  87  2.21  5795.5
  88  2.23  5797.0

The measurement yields 0.2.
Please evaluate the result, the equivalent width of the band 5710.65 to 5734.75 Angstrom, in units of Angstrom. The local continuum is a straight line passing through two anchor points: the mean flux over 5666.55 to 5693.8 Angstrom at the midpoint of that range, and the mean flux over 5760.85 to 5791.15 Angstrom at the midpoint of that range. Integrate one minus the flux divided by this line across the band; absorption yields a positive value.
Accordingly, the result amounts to 1.0 Angstrom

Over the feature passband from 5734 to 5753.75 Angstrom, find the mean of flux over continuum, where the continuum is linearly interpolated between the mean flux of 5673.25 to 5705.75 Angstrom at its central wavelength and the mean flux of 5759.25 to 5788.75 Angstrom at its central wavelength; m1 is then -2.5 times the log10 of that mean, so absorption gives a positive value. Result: 0.09 mag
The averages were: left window 2.37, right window 2.21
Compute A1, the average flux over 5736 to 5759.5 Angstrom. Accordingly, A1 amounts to 2.12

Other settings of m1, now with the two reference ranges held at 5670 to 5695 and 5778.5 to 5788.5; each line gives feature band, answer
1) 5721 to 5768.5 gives 0.03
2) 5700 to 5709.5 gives -0.01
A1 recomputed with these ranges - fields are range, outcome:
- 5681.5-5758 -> 2.22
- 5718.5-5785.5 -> 2.18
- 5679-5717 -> 2.31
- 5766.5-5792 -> 2.22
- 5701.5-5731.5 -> 2.26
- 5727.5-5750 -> 2.11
